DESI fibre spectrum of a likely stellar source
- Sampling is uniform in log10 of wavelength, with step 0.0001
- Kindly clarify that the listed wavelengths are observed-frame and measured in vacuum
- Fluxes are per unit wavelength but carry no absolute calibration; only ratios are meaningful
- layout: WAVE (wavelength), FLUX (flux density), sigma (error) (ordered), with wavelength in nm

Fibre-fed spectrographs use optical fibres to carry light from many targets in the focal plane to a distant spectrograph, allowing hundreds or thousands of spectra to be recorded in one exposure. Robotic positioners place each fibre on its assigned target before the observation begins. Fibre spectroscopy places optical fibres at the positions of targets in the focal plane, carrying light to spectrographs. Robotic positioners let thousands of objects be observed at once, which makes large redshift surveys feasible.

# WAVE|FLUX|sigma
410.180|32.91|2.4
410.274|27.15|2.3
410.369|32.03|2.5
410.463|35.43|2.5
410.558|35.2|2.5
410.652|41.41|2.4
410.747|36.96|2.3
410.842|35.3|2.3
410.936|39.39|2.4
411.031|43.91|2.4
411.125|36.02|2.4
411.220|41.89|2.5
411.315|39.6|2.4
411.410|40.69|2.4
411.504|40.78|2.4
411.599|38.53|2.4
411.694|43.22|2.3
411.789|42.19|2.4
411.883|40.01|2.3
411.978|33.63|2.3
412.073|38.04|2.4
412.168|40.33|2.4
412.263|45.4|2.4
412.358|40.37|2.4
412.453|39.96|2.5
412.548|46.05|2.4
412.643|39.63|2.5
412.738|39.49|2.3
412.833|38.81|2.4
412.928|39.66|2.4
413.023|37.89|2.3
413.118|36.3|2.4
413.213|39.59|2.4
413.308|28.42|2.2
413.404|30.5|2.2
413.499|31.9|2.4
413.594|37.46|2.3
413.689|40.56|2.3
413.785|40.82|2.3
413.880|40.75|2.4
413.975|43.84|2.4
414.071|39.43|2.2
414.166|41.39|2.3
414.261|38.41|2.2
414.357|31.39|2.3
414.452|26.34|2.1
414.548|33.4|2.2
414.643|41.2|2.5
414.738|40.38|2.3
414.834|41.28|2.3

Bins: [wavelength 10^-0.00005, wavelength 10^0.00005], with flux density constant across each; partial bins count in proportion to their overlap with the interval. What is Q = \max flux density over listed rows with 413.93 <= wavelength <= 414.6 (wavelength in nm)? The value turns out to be 43.84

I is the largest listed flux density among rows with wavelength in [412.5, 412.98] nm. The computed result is 46.05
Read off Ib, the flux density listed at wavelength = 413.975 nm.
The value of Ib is 43.84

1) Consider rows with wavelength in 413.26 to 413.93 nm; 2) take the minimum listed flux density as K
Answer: 28.42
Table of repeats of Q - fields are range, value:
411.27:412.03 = 43.22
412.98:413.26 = 39.59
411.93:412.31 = 45.4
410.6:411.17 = 43.91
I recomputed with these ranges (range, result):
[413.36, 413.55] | 31.9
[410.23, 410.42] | 32.03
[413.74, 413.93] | 40.82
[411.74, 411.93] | 42.19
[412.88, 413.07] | 39.66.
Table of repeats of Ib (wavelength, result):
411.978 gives 33.63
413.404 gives 30.5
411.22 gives 41.89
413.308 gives 28.42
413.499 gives 31.9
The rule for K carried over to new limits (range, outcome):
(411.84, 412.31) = 33.63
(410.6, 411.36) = 35.3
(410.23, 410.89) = 27.15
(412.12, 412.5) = 39.96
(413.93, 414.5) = 26.34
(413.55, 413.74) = 37.46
